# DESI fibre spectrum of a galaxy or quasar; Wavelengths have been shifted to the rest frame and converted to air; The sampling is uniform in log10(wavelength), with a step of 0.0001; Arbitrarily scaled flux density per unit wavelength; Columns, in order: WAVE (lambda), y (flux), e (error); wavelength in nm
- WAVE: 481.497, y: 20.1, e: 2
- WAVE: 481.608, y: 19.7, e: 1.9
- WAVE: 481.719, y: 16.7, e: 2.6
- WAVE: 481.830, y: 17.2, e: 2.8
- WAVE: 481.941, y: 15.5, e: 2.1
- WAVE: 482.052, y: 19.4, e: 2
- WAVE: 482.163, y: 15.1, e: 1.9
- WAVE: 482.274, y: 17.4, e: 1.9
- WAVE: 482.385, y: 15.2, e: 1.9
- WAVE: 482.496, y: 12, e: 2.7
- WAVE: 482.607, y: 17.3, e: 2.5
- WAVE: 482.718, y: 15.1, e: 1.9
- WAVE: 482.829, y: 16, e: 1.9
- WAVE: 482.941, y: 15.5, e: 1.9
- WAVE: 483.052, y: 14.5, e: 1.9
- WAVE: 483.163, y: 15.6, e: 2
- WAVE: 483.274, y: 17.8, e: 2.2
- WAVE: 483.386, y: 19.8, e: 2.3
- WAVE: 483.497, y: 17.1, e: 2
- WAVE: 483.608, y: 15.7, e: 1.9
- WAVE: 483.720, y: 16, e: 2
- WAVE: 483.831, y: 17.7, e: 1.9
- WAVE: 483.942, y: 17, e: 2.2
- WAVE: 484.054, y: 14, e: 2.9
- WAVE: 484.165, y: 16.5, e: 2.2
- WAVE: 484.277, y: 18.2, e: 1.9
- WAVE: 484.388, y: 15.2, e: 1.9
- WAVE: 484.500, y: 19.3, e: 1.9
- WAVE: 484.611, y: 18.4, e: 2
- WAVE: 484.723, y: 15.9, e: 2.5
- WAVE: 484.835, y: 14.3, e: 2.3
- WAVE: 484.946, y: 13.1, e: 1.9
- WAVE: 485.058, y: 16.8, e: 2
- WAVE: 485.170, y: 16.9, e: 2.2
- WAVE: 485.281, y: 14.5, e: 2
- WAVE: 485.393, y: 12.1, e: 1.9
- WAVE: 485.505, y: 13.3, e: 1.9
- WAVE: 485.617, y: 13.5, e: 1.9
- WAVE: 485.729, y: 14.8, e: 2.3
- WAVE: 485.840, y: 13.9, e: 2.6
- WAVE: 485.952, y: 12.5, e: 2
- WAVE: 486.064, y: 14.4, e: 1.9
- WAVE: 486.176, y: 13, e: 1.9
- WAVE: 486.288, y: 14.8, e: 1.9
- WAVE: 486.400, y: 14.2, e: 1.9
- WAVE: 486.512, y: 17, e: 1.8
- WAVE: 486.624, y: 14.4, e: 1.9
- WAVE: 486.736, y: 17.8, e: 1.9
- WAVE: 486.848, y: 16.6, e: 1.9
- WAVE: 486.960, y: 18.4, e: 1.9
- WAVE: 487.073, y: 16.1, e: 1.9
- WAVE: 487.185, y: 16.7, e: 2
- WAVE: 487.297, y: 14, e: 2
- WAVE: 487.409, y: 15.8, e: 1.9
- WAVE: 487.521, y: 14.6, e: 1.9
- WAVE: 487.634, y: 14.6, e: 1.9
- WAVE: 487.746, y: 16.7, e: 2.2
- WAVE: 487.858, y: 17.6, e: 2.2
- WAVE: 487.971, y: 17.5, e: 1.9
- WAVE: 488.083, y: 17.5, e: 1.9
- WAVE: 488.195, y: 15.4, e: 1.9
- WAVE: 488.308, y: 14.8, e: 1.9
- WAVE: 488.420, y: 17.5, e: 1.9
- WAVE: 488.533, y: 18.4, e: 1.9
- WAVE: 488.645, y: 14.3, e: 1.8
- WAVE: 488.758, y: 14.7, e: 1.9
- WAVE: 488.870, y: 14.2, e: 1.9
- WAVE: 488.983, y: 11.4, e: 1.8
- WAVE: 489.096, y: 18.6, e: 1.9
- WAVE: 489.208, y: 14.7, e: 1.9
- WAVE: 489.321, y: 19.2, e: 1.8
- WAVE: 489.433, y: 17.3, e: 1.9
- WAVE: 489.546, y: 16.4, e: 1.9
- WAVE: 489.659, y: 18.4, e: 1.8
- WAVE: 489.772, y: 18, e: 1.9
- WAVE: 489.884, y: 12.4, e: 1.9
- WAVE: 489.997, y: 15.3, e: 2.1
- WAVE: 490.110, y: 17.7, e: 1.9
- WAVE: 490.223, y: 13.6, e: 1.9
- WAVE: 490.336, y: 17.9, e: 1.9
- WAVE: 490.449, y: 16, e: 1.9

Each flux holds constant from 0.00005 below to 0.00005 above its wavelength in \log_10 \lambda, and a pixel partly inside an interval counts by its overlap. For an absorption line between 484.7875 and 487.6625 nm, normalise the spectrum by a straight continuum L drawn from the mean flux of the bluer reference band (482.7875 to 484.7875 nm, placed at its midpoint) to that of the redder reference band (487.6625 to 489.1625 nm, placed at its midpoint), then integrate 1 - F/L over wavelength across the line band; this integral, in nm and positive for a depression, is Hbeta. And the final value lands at 0.24 nm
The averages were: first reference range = 16.7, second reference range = 16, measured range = 14.9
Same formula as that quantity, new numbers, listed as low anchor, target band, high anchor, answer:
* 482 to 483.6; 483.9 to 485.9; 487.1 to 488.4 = 0.09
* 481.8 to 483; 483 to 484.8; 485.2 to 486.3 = -0.22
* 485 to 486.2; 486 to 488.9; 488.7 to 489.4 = -0.18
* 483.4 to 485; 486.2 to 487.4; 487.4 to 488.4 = 0.02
